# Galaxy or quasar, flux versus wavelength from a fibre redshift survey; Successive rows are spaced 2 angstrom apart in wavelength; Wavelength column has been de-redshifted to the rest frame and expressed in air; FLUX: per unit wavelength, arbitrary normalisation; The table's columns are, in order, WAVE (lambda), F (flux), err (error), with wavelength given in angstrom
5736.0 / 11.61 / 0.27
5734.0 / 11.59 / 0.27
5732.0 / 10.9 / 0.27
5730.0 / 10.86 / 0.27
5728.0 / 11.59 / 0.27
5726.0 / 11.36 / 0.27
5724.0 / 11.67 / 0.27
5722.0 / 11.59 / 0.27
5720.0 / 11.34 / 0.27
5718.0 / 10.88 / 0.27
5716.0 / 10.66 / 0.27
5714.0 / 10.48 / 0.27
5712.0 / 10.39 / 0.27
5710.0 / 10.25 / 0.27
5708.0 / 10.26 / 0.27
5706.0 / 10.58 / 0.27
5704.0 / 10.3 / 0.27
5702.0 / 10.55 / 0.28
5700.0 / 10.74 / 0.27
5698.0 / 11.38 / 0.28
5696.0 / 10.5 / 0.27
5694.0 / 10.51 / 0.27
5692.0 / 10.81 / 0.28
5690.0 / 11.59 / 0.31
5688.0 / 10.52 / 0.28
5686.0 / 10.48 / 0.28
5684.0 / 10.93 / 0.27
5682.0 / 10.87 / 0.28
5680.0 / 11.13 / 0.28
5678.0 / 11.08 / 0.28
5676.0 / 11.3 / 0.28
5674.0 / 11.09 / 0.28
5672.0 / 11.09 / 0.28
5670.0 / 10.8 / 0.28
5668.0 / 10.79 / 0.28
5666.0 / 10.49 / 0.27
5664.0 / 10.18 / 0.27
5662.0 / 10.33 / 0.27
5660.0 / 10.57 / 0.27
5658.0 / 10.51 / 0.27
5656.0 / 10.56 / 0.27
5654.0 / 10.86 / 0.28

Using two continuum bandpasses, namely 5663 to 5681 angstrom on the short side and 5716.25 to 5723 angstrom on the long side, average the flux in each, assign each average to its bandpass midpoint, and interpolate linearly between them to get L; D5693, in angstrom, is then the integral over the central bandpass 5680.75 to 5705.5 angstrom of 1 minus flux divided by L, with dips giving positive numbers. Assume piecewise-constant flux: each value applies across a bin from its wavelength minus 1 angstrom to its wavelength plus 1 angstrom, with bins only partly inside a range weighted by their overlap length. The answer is 0.6 angstrom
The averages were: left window 10.9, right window 11.2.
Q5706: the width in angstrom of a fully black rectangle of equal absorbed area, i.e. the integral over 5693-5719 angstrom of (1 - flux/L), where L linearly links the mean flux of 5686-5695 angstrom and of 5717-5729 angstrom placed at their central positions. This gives 1.2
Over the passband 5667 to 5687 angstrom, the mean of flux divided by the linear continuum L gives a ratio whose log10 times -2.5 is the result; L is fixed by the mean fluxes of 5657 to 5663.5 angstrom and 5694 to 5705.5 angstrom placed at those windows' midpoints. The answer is -0.04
